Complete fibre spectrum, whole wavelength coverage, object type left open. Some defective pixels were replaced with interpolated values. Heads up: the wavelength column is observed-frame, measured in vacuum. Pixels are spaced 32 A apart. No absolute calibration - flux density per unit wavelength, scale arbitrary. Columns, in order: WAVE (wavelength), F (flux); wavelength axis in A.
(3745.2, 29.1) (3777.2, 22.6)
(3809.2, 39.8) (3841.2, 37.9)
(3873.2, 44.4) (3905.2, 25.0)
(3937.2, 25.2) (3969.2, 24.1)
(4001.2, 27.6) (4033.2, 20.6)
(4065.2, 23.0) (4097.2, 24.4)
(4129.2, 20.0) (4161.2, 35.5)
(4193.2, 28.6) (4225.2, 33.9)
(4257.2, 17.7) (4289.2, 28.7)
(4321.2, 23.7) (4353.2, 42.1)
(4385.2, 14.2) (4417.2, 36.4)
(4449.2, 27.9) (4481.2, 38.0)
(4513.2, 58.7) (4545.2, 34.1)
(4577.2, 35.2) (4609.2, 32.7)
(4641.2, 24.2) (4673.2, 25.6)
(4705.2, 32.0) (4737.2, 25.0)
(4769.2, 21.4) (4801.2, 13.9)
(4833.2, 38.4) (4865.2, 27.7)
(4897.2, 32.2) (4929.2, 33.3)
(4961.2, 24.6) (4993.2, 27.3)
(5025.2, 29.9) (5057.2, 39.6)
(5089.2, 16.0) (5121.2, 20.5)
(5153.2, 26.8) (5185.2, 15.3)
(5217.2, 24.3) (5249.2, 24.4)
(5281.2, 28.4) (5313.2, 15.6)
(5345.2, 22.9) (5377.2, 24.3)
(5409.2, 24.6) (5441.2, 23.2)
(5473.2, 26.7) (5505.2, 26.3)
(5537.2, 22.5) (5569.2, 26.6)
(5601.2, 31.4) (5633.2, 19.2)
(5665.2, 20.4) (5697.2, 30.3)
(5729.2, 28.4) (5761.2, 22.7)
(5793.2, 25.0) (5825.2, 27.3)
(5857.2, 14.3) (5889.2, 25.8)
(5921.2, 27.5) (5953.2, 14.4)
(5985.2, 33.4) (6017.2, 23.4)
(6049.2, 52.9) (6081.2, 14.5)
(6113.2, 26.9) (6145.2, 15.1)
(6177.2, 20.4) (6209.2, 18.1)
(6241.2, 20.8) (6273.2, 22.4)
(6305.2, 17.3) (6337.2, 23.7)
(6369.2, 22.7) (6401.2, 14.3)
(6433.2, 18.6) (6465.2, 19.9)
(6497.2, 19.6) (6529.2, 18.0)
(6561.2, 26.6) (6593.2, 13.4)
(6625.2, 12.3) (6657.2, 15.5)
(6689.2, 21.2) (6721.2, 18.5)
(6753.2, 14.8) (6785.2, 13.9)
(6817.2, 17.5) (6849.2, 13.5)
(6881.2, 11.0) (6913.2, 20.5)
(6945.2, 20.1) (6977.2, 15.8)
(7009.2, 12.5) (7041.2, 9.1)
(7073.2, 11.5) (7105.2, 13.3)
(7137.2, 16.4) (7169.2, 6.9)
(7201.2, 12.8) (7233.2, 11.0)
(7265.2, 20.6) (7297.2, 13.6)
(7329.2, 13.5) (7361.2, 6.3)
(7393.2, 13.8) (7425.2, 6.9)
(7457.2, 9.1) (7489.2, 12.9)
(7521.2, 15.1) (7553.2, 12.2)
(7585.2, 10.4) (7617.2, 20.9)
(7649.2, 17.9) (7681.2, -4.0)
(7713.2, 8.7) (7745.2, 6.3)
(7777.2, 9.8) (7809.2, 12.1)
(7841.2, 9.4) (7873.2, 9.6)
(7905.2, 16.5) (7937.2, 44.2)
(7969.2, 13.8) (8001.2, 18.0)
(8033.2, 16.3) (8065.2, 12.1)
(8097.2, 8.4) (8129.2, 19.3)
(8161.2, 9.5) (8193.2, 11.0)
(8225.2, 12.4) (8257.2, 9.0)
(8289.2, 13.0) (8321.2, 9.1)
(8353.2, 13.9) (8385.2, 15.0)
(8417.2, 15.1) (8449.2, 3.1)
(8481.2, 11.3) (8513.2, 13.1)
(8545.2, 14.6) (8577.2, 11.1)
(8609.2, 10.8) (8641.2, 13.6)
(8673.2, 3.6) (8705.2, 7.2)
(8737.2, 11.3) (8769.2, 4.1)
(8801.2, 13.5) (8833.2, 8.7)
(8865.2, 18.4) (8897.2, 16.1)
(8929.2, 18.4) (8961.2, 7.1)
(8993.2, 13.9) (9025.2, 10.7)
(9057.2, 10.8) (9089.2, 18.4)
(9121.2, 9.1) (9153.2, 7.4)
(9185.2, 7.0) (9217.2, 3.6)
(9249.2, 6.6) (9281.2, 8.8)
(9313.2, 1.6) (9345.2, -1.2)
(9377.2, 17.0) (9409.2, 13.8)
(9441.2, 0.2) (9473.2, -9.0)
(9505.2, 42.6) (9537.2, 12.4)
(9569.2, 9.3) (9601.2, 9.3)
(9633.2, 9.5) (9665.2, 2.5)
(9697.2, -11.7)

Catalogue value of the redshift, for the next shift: 0.208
